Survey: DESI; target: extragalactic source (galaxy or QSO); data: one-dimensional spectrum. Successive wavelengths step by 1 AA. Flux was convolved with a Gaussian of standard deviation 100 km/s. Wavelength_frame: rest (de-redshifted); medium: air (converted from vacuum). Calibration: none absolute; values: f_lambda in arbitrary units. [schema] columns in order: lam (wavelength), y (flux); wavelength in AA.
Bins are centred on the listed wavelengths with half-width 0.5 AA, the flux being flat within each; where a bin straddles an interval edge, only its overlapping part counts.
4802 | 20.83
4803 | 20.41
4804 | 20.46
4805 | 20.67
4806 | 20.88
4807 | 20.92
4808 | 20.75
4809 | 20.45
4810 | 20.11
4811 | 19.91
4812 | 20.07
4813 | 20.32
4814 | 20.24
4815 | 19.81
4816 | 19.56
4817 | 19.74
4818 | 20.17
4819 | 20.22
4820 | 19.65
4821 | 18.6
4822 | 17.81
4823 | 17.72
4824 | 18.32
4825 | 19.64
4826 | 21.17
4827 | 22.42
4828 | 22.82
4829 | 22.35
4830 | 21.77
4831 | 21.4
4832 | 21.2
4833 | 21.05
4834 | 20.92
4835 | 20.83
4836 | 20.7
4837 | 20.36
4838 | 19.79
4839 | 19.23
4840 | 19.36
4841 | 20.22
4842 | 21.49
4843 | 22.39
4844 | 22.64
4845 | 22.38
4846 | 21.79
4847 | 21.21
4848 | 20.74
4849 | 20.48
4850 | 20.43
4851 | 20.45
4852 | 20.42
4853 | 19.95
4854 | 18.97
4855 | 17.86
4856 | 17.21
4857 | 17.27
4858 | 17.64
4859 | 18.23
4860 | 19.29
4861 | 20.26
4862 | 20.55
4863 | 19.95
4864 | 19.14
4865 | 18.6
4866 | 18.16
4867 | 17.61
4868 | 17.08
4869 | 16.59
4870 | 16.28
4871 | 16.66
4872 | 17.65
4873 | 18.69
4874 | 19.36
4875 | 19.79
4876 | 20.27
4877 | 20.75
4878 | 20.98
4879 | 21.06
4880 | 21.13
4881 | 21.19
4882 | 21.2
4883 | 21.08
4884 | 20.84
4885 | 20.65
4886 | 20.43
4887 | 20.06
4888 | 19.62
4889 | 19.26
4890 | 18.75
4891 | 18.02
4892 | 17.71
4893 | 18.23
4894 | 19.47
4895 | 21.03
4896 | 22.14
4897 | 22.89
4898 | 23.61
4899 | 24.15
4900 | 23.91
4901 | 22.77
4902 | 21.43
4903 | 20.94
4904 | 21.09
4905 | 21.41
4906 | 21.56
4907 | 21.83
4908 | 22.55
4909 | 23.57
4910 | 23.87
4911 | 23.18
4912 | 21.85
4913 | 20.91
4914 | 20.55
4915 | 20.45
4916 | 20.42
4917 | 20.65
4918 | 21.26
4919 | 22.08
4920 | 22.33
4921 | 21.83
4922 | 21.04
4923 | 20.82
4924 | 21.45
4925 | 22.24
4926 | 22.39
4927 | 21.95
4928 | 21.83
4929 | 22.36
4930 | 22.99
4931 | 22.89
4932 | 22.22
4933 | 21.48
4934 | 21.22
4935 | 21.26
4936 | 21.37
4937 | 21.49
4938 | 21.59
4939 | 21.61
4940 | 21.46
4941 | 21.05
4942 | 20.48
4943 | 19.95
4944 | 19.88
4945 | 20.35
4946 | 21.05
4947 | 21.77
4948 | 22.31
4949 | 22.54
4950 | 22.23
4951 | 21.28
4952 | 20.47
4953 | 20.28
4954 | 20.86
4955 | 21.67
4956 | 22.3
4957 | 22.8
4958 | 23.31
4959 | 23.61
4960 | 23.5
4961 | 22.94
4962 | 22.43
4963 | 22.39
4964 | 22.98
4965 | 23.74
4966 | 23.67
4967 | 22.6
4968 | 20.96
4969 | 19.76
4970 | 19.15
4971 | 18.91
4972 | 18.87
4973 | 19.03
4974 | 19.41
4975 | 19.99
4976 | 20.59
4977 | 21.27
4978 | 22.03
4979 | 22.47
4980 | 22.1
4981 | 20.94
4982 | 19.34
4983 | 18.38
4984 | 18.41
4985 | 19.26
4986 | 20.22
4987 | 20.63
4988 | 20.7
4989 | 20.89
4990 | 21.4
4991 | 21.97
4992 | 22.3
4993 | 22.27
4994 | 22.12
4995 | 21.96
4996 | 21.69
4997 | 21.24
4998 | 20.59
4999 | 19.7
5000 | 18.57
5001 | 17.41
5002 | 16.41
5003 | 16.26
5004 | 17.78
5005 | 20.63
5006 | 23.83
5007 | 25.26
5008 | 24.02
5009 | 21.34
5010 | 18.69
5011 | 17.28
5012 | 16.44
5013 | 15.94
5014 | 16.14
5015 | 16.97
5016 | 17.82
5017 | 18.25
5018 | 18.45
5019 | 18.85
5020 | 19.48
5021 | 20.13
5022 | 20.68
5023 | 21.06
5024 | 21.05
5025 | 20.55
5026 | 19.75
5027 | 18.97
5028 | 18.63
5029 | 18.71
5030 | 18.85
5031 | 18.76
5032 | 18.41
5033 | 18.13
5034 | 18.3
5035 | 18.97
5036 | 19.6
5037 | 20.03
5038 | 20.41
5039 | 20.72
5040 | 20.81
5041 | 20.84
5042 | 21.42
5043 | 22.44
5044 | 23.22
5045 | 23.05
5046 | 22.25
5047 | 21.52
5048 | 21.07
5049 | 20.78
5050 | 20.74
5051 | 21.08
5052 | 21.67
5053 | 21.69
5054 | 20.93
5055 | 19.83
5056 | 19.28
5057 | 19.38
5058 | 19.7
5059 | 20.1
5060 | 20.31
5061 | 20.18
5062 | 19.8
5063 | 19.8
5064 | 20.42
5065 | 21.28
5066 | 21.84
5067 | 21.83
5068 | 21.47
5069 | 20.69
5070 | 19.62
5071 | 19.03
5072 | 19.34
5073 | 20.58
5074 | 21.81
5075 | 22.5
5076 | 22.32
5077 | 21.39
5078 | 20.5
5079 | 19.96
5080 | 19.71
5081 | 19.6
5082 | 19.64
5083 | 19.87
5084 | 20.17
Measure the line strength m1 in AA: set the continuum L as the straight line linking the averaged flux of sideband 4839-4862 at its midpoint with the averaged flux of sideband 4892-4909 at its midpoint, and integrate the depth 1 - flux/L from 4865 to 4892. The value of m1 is 2.2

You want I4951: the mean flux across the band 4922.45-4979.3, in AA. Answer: 21.5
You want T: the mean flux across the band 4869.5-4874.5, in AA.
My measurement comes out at 17.7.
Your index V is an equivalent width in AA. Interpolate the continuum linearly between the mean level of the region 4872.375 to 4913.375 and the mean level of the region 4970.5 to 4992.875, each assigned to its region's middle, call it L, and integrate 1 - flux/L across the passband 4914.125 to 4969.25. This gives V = -2.74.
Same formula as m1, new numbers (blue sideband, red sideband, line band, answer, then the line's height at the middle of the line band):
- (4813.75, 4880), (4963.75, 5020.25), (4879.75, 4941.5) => -4.5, 19.9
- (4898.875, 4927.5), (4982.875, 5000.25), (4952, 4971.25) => -0.7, 21.2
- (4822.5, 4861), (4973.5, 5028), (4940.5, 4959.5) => -1.3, 20.1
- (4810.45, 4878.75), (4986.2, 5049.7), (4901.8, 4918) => -1.4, 19.9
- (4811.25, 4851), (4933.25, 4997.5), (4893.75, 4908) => -0.8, 20.9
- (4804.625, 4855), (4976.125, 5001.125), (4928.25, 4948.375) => -0.8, 20.7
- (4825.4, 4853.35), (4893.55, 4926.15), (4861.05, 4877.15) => 2.1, 21.4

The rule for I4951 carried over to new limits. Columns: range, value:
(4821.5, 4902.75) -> 20.1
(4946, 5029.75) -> 20.5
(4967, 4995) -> 20.6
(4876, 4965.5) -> 21.5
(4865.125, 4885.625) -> 19.3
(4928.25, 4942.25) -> 21.7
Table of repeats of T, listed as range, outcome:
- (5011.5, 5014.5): 16.2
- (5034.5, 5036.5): 19.3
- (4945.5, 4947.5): 21.4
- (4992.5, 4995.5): 22.1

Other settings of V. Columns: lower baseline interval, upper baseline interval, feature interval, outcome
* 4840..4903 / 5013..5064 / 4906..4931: -2.3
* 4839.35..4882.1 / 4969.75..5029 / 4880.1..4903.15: -1.4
